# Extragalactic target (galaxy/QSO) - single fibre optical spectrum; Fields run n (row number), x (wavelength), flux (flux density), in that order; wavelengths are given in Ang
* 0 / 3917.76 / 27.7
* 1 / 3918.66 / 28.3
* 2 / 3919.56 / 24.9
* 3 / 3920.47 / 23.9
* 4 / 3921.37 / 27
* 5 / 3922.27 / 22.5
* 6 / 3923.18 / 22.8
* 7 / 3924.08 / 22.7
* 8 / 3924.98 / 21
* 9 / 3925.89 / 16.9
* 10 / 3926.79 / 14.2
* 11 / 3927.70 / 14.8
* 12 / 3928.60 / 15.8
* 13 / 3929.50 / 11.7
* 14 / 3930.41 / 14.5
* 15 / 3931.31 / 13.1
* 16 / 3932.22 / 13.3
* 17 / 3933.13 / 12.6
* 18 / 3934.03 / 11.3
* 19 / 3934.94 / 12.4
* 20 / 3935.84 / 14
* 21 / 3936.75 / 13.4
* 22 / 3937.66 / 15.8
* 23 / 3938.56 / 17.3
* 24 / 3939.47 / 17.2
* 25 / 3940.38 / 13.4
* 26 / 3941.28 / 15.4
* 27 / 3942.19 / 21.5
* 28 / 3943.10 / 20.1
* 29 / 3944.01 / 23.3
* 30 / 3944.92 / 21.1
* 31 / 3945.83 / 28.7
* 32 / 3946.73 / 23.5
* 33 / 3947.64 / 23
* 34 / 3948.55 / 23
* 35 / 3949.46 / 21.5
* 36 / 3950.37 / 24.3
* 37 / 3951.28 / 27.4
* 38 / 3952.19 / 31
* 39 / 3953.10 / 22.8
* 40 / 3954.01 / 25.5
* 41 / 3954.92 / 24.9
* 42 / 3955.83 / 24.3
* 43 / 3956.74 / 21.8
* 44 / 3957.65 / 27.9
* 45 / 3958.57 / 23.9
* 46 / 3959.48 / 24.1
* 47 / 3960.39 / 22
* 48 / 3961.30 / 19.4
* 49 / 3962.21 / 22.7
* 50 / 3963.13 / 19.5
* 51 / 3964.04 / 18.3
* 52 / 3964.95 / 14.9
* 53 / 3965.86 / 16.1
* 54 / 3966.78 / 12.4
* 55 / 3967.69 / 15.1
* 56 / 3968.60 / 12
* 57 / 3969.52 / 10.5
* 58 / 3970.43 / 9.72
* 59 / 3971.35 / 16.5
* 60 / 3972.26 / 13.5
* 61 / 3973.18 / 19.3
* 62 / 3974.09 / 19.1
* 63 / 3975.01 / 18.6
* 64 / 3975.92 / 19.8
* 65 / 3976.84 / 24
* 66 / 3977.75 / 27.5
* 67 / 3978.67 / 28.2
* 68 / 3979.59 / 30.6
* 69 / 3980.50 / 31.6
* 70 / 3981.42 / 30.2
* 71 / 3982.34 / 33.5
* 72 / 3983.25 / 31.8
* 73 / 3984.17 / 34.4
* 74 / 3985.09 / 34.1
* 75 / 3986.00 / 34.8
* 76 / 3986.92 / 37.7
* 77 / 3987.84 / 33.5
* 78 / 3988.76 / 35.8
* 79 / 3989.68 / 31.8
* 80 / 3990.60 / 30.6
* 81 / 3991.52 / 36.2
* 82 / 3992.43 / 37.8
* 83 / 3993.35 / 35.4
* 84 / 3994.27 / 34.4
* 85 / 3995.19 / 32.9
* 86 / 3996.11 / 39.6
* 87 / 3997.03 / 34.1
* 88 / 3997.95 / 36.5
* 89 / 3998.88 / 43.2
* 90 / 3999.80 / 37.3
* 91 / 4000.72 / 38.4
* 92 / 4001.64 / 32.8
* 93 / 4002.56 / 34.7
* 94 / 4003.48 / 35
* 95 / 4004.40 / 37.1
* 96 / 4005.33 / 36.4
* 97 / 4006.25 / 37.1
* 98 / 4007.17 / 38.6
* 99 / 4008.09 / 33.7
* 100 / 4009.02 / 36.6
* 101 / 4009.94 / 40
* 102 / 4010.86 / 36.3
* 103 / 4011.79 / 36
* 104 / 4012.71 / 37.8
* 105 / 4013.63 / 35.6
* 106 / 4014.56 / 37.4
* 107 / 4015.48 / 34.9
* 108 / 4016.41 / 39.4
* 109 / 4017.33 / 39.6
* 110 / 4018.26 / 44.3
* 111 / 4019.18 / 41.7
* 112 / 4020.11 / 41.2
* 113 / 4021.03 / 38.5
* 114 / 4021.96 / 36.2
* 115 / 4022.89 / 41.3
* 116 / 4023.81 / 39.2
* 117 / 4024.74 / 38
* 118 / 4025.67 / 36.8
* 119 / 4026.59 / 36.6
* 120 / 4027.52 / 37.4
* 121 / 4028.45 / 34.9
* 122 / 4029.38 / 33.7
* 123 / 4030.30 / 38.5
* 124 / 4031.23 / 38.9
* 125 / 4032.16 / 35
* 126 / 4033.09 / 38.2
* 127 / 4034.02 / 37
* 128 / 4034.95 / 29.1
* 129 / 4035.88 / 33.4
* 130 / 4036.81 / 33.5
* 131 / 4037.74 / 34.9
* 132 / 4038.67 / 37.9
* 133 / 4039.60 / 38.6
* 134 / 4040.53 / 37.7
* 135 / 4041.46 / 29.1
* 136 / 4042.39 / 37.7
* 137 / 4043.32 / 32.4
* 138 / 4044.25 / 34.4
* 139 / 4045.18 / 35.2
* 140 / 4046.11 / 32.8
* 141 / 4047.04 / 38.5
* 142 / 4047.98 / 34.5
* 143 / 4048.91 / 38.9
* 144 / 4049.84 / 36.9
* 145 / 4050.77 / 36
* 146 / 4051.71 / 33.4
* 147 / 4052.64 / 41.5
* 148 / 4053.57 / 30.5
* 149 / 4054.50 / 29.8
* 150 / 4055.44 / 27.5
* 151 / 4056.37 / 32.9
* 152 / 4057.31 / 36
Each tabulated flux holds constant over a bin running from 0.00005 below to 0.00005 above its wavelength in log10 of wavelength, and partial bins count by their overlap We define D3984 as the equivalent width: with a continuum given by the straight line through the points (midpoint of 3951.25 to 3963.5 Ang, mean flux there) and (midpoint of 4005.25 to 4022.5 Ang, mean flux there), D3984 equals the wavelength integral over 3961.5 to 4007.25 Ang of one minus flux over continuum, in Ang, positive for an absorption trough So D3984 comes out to 4.2 Ang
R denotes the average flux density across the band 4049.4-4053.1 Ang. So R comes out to 36.9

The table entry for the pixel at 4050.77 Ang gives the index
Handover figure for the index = 36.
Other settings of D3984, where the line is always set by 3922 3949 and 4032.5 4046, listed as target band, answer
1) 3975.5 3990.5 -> -3.30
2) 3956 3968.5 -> 1.27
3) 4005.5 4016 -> -2.30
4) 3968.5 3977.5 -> 2.72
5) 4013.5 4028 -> -3.15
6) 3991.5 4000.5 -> -2.96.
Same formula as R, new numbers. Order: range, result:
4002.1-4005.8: 35.8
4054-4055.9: 28.6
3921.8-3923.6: 22.7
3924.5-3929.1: 16.5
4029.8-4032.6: 37.5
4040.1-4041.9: 33.4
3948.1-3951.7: 24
